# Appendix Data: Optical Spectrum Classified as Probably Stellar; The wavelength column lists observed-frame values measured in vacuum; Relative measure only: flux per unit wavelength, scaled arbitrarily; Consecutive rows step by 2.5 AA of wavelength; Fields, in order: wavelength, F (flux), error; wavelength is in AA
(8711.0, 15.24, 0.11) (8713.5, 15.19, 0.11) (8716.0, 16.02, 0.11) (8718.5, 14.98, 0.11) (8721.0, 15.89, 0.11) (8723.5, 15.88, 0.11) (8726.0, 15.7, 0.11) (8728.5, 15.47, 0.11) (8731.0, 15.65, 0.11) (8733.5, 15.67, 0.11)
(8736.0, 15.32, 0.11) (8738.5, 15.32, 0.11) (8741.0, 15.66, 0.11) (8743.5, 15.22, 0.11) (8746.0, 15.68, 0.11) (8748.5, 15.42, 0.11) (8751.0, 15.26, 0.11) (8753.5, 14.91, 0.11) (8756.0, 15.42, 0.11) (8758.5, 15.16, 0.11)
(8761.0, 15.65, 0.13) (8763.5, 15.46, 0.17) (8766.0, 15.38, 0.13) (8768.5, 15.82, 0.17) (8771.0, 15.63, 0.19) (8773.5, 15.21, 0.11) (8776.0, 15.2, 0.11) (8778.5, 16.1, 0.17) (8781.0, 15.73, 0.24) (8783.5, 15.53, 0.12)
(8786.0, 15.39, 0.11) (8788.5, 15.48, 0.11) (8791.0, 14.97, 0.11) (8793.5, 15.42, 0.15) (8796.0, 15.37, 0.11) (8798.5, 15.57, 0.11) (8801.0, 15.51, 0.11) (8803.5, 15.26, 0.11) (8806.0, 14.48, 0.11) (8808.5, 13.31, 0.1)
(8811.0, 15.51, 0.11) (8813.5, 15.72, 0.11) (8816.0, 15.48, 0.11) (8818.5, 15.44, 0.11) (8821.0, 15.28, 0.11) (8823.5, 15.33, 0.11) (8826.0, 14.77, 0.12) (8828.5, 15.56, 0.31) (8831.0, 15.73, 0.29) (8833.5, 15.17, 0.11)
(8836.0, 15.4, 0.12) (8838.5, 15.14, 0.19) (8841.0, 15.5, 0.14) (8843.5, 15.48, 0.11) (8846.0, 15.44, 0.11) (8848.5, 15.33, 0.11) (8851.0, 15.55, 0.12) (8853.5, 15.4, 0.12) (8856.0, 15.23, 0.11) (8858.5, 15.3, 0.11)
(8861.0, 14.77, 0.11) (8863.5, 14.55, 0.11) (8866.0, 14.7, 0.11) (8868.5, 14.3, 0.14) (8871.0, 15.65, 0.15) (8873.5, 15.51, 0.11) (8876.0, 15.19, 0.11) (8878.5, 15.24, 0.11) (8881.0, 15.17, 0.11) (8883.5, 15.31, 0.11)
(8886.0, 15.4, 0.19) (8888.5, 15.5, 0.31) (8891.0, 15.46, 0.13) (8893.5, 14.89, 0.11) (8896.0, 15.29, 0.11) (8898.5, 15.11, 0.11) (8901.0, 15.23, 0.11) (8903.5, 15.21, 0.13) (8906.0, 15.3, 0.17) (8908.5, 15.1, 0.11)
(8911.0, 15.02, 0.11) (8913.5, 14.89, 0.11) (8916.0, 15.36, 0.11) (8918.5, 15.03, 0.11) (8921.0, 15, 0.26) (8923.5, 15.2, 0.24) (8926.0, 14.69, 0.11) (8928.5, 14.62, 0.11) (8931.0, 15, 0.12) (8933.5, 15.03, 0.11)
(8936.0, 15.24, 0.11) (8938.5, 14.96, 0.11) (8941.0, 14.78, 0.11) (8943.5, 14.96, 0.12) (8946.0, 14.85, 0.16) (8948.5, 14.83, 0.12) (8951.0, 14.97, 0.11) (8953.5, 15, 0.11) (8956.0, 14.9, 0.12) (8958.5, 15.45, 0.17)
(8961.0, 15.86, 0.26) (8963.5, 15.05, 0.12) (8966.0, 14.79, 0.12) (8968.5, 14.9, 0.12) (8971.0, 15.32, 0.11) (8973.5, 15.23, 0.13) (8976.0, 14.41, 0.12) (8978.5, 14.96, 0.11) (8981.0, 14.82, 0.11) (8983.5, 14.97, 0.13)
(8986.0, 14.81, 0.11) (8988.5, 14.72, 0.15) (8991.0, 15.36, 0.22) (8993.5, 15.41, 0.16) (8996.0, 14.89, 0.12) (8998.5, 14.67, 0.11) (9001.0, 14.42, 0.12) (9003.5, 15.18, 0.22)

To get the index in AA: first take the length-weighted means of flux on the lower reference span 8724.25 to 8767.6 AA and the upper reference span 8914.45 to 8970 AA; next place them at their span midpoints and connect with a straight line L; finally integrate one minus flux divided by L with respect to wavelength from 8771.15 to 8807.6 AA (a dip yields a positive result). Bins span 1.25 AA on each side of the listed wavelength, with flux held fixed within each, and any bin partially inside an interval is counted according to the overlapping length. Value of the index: 0.0 AA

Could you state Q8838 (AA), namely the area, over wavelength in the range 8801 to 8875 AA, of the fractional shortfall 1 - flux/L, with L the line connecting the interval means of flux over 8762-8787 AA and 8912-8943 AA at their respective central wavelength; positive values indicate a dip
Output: 0.6 AA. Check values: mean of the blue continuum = 15.5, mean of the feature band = 15.2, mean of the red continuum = 15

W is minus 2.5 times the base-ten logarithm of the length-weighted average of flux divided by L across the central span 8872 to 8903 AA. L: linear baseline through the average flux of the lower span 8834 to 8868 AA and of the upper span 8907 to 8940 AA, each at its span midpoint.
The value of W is -0.012 mag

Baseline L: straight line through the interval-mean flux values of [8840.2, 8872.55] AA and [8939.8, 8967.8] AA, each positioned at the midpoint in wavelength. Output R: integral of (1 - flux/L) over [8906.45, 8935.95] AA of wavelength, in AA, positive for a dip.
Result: 0.1 AA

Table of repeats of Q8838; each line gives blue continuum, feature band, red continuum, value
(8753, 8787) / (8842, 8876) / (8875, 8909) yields 0.31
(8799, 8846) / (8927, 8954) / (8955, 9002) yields 0.24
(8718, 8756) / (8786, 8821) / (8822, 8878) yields 0.29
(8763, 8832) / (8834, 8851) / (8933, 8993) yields -0.15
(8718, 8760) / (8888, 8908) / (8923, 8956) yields -0.26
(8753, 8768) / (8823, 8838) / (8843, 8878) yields -0.09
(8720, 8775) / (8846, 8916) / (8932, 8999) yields 0.07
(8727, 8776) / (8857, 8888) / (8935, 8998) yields 0.19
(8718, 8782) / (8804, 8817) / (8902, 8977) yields 0.37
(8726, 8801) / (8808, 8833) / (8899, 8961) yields 0.07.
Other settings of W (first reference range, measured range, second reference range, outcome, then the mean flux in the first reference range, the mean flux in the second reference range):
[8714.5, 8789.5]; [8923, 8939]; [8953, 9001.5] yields 0.011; 15.5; 15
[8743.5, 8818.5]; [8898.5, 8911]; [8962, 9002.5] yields -0.007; 15.3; 14.9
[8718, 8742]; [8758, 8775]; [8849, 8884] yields -0.002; 15.6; 15.1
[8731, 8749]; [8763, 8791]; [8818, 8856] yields -0.005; 15.5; 15.4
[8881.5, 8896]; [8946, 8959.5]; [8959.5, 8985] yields 0.007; 15.3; 15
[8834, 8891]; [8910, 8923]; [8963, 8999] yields 0.003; 15.2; 15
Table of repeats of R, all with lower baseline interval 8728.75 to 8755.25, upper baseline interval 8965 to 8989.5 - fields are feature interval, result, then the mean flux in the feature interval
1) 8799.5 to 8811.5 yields 0.4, 14.8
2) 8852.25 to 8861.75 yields 0.0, 15.2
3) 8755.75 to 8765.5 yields 0.0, 15.4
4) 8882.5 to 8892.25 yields -0.2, 15.4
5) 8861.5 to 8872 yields 0.3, 14.8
